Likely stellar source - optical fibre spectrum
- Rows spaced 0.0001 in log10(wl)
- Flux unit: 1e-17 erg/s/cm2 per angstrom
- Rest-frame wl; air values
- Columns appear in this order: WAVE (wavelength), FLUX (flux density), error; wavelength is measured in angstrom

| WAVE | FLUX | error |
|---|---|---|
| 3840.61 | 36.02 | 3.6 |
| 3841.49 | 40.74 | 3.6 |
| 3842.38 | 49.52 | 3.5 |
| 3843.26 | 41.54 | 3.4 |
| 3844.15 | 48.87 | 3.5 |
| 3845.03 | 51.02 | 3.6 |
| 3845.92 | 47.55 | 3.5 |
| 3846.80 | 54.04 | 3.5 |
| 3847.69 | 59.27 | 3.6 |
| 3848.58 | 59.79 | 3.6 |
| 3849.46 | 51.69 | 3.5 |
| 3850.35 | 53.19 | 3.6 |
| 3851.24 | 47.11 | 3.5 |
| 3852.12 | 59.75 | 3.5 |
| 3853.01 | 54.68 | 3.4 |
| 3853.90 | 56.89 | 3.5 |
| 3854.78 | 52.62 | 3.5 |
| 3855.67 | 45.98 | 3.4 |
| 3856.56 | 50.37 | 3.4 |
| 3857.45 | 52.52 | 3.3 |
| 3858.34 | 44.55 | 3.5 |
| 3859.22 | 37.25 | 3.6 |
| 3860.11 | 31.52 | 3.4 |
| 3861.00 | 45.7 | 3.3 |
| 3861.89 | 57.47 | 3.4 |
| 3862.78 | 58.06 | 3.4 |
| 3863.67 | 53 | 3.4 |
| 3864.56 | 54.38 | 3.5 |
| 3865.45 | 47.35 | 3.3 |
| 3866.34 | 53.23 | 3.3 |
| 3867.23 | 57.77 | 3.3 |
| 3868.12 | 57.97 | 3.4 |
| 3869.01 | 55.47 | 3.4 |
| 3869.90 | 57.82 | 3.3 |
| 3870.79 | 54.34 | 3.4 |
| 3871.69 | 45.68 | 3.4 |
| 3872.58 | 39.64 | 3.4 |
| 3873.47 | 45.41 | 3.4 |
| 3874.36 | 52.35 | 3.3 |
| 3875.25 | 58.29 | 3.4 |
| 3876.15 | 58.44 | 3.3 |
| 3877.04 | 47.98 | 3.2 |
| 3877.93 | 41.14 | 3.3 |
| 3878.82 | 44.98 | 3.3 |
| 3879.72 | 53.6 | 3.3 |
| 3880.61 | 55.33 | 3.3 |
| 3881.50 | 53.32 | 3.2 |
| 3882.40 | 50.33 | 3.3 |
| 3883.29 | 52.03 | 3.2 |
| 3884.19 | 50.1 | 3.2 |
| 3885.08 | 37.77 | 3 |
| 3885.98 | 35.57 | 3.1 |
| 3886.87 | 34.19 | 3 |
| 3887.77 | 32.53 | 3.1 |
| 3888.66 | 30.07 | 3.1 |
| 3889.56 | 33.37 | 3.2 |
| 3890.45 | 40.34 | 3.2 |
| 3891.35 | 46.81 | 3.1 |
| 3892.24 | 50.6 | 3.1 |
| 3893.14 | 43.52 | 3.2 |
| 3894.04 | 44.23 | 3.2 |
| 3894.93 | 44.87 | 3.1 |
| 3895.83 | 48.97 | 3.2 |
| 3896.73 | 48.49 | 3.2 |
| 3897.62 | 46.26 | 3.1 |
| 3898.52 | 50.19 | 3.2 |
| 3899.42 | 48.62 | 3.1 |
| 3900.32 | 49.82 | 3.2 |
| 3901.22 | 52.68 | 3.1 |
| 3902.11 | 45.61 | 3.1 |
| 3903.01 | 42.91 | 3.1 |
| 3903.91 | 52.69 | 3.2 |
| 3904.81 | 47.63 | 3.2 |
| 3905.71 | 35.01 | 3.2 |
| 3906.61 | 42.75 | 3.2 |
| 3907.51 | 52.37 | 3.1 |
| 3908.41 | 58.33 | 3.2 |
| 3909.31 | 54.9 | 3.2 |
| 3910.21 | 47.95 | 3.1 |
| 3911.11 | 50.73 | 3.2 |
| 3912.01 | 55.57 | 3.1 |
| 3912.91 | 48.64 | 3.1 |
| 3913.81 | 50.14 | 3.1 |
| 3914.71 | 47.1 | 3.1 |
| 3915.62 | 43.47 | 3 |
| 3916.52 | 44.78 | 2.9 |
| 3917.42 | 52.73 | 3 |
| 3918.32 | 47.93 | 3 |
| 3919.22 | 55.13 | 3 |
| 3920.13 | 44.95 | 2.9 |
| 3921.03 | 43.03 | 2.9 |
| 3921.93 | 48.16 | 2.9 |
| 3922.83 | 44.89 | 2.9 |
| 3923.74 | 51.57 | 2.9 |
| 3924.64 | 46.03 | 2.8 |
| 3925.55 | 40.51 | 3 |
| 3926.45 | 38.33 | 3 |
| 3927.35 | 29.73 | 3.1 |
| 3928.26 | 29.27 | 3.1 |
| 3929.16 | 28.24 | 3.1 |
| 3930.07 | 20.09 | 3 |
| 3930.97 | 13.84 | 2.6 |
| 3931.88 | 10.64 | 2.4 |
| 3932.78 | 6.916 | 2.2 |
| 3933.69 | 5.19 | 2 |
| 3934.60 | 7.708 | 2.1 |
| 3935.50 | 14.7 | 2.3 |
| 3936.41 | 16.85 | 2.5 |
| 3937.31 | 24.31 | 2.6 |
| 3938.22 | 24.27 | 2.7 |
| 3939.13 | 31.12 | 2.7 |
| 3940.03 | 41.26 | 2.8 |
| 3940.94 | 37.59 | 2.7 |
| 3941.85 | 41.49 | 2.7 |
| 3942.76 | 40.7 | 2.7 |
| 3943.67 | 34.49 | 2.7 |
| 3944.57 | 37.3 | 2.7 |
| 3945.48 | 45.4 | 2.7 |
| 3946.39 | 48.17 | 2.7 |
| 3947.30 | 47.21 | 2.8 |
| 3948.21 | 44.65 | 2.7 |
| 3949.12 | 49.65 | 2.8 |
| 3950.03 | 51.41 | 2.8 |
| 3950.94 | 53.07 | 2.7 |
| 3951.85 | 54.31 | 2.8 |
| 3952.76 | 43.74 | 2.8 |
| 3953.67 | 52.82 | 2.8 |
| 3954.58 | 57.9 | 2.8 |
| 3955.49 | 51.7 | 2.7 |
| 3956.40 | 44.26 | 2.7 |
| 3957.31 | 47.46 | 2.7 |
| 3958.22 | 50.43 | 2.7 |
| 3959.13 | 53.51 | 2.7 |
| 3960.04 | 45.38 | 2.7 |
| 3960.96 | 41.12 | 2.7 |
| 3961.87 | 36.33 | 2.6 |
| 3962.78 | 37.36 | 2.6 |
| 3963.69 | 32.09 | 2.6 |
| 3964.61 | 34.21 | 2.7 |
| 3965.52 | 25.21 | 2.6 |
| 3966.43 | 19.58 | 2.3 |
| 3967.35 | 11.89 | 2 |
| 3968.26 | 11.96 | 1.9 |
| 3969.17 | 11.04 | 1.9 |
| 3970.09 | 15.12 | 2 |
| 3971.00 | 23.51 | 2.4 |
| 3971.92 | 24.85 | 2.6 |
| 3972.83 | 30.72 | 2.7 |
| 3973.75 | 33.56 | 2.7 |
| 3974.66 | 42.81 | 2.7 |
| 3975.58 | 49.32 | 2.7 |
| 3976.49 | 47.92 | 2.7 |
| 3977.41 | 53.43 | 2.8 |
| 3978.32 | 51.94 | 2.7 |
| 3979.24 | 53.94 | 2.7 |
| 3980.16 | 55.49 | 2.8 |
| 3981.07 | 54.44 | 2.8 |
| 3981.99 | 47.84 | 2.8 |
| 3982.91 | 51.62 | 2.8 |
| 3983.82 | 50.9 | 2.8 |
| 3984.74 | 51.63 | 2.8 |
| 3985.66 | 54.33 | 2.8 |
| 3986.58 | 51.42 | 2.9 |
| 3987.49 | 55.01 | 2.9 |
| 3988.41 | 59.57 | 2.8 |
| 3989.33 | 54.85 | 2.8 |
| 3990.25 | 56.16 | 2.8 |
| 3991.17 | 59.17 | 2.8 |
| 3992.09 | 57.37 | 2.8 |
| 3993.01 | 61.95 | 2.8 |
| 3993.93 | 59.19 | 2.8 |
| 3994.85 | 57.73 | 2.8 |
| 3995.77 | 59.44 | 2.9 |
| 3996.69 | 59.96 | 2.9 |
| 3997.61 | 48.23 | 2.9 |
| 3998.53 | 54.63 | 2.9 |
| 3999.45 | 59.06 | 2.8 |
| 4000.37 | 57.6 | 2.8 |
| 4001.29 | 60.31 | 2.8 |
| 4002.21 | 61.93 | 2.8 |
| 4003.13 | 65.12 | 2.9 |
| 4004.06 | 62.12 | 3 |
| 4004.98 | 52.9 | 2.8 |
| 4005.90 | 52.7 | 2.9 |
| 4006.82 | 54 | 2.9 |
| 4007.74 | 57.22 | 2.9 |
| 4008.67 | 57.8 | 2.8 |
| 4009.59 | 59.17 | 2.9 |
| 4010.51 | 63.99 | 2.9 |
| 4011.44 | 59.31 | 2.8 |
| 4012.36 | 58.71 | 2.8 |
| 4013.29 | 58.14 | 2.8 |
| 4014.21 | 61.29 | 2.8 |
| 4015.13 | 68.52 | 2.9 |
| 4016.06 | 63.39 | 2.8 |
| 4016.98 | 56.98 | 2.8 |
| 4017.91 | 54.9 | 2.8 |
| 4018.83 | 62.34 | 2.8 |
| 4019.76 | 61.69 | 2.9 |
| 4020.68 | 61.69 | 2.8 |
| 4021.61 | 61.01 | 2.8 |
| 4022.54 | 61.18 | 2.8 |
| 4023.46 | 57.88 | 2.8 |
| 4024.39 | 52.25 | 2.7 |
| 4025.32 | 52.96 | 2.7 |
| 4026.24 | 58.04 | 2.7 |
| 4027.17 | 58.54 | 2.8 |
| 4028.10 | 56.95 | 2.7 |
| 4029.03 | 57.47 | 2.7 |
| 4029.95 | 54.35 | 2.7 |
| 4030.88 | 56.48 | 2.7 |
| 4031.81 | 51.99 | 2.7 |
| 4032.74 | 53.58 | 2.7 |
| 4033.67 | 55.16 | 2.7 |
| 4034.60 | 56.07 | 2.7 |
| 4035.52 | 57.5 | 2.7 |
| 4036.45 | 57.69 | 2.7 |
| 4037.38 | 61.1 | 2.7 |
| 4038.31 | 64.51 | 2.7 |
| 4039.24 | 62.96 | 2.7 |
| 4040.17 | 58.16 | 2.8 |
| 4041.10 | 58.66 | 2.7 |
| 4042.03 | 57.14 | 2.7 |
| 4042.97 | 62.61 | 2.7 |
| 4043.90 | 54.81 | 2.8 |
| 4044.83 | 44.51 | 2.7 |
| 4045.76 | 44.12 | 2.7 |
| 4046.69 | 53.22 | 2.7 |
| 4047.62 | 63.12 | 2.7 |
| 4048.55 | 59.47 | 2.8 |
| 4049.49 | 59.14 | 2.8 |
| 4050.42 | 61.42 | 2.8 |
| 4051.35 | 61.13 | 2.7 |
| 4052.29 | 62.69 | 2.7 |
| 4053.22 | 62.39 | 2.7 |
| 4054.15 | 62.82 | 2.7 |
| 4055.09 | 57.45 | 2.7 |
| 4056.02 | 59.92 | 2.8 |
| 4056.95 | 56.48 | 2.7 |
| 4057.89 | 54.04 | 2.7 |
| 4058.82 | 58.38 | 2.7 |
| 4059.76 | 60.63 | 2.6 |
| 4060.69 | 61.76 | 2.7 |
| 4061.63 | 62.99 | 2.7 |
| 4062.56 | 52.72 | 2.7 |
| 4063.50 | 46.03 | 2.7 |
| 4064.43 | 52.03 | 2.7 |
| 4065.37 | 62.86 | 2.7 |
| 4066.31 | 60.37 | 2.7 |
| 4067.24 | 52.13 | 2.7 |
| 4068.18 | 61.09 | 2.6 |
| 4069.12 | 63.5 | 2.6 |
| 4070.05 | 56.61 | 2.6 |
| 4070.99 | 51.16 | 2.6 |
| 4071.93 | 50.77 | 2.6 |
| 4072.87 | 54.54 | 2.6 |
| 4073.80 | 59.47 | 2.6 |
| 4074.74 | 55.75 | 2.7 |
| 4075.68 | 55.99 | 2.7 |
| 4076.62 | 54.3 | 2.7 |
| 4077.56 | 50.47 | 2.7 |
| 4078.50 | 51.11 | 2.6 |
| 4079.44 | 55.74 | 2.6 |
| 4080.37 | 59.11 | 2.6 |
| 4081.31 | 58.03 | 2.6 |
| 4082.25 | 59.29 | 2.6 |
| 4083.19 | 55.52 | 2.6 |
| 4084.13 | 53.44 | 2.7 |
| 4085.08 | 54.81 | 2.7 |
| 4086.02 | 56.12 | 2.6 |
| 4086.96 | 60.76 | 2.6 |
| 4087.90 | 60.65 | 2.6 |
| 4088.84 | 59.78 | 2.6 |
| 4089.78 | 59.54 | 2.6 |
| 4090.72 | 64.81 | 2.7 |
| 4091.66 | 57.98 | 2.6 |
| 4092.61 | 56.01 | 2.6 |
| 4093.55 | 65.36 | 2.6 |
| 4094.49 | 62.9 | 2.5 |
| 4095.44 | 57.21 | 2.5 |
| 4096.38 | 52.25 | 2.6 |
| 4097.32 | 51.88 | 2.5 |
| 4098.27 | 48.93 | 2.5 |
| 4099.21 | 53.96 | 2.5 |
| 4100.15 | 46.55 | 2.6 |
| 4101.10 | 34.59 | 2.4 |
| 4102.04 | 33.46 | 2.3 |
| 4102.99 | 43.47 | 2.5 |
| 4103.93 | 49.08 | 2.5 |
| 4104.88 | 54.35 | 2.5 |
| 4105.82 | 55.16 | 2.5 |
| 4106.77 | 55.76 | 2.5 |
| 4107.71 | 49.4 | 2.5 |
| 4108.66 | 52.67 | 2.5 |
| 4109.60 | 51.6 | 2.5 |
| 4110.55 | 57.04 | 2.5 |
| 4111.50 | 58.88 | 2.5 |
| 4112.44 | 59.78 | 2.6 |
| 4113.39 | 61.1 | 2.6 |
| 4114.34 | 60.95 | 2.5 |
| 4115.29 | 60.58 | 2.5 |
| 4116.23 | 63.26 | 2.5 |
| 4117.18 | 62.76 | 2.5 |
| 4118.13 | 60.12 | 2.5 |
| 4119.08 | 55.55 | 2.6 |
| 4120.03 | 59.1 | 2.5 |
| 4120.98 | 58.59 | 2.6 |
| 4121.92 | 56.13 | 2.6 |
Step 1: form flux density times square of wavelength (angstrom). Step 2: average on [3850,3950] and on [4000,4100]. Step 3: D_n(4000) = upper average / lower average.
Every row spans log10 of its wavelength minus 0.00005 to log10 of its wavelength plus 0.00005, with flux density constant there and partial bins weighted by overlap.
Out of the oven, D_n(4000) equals 1.4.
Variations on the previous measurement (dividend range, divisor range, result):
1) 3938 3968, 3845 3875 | 0.84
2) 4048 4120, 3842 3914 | 1.28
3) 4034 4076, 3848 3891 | 1.30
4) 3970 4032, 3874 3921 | 1.22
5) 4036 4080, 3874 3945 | 1.50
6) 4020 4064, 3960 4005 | 1.28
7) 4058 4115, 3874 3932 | 1.36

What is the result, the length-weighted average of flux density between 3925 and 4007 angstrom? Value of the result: 42.1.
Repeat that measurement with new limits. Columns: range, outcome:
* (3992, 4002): 57.9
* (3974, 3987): 50.9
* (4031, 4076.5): 57.3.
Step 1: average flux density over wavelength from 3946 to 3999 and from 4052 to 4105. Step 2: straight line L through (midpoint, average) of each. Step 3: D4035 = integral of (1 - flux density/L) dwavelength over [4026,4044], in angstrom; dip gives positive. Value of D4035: -2.16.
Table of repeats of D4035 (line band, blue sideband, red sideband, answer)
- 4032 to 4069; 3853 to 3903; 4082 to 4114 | -3.26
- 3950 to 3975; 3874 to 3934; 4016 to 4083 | 6.20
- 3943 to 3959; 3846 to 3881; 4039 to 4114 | 1.62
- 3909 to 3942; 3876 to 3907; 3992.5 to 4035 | 8.53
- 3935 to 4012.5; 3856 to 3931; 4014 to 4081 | 9.50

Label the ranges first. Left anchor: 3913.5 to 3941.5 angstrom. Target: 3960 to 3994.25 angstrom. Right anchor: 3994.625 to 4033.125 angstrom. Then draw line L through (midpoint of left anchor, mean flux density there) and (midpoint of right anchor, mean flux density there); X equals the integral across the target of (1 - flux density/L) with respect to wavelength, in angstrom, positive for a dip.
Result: 4.2 angstrom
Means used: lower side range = 33.5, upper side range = 58.2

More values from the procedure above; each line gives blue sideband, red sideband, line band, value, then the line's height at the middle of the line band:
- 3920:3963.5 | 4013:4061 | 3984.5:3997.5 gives -2.3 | 48.3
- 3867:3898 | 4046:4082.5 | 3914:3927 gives 0.8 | 49.2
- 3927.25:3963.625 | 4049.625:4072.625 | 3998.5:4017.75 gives -4.5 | 48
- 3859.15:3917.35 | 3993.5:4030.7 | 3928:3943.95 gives 8.7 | 52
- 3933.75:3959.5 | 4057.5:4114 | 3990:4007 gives -4.4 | 46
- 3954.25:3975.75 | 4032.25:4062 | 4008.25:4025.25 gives -3.6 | 49.4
